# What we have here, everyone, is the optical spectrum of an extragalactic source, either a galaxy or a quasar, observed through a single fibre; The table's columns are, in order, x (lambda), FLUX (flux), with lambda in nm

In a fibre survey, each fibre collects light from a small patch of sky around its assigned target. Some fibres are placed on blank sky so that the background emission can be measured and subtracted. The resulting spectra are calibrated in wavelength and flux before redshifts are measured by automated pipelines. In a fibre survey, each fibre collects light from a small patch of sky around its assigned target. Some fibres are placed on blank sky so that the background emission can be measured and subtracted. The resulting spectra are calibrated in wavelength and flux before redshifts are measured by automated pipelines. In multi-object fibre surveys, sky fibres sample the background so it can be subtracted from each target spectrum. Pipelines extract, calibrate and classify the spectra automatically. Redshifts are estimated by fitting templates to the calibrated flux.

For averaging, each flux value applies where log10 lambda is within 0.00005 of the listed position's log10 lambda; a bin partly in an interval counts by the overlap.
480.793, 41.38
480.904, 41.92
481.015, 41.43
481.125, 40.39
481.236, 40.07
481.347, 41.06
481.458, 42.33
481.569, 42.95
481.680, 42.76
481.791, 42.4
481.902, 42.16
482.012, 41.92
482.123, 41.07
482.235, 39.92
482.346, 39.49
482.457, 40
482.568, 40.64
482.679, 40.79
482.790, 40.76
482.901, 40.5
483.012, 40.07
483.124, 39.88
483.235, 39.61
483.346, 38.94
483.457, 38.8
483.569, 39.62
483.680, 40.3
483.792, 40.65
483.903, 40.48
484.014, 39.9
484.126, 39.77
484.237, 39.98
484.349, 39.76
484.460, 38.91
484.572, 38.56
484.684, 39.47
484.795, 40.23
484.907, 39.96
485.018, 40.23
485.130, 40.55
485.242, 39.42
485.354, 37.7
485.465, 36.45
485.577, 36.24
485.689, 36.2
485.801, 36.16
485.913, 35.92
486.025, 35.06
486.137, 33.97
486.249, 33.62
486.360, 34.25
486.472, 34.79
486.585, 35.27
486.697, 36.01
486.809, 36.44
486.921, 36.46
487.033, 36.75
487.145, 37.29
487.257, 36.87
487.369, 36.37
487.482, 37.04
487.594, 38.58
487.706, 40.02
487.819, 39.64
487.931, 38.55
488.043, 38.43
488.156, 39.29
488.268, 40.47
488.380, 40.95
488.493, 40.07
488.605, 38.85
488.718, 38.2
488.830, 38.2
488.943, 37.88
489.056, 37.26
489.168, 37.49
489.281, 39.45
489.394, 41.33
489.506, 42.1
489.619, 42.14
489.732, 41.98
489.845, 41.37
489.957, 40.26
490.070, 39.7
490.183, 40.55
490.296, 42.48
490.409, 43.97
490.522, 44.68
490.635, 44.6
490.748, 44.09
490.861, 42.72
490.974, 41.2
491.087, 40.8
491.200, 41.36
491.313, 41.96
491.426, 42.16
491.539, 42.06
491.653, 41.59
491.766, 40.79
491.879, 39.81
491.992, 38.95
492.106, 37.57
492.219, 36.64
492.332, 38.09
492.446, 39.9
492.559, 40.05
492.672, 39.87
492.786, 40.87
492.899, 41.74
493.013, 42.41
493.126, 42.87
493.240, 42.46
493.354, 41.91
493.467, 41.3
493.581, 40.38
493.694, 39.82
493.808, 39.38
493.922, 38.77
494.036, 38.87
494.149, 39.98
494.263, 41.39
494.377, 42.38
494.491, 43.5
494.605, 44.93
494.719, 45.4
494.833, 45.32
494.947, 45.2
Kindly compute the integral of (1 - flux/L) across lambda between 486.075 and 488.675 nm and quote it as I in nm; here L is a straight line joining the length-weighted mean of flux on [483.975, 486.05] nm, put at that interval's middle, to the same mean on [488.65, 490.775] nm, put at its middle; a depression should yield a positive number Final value 0.151 nm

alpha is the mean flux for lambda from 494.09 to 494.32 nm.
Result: 40.7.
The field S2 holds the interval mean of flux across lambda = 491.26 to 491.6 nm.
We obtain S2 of 42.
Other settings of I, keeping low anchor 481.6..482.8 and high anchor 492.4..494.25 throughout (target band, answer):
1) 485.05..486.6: 0.18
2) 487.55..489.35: 0.08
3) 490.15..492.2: -0.04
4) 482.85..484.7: 0.06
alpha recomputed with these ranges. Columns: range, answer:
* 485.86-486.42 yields 34.6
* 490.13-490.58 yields 42.9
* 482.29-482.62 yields 40.1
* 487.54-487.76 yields 39.4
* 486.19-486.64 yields 34.5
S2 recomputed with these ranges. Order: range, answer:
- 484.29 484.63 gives 39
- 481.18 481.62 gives 41.5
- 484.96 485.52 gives 38.9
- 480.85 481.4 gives 41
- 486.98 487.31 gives 37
